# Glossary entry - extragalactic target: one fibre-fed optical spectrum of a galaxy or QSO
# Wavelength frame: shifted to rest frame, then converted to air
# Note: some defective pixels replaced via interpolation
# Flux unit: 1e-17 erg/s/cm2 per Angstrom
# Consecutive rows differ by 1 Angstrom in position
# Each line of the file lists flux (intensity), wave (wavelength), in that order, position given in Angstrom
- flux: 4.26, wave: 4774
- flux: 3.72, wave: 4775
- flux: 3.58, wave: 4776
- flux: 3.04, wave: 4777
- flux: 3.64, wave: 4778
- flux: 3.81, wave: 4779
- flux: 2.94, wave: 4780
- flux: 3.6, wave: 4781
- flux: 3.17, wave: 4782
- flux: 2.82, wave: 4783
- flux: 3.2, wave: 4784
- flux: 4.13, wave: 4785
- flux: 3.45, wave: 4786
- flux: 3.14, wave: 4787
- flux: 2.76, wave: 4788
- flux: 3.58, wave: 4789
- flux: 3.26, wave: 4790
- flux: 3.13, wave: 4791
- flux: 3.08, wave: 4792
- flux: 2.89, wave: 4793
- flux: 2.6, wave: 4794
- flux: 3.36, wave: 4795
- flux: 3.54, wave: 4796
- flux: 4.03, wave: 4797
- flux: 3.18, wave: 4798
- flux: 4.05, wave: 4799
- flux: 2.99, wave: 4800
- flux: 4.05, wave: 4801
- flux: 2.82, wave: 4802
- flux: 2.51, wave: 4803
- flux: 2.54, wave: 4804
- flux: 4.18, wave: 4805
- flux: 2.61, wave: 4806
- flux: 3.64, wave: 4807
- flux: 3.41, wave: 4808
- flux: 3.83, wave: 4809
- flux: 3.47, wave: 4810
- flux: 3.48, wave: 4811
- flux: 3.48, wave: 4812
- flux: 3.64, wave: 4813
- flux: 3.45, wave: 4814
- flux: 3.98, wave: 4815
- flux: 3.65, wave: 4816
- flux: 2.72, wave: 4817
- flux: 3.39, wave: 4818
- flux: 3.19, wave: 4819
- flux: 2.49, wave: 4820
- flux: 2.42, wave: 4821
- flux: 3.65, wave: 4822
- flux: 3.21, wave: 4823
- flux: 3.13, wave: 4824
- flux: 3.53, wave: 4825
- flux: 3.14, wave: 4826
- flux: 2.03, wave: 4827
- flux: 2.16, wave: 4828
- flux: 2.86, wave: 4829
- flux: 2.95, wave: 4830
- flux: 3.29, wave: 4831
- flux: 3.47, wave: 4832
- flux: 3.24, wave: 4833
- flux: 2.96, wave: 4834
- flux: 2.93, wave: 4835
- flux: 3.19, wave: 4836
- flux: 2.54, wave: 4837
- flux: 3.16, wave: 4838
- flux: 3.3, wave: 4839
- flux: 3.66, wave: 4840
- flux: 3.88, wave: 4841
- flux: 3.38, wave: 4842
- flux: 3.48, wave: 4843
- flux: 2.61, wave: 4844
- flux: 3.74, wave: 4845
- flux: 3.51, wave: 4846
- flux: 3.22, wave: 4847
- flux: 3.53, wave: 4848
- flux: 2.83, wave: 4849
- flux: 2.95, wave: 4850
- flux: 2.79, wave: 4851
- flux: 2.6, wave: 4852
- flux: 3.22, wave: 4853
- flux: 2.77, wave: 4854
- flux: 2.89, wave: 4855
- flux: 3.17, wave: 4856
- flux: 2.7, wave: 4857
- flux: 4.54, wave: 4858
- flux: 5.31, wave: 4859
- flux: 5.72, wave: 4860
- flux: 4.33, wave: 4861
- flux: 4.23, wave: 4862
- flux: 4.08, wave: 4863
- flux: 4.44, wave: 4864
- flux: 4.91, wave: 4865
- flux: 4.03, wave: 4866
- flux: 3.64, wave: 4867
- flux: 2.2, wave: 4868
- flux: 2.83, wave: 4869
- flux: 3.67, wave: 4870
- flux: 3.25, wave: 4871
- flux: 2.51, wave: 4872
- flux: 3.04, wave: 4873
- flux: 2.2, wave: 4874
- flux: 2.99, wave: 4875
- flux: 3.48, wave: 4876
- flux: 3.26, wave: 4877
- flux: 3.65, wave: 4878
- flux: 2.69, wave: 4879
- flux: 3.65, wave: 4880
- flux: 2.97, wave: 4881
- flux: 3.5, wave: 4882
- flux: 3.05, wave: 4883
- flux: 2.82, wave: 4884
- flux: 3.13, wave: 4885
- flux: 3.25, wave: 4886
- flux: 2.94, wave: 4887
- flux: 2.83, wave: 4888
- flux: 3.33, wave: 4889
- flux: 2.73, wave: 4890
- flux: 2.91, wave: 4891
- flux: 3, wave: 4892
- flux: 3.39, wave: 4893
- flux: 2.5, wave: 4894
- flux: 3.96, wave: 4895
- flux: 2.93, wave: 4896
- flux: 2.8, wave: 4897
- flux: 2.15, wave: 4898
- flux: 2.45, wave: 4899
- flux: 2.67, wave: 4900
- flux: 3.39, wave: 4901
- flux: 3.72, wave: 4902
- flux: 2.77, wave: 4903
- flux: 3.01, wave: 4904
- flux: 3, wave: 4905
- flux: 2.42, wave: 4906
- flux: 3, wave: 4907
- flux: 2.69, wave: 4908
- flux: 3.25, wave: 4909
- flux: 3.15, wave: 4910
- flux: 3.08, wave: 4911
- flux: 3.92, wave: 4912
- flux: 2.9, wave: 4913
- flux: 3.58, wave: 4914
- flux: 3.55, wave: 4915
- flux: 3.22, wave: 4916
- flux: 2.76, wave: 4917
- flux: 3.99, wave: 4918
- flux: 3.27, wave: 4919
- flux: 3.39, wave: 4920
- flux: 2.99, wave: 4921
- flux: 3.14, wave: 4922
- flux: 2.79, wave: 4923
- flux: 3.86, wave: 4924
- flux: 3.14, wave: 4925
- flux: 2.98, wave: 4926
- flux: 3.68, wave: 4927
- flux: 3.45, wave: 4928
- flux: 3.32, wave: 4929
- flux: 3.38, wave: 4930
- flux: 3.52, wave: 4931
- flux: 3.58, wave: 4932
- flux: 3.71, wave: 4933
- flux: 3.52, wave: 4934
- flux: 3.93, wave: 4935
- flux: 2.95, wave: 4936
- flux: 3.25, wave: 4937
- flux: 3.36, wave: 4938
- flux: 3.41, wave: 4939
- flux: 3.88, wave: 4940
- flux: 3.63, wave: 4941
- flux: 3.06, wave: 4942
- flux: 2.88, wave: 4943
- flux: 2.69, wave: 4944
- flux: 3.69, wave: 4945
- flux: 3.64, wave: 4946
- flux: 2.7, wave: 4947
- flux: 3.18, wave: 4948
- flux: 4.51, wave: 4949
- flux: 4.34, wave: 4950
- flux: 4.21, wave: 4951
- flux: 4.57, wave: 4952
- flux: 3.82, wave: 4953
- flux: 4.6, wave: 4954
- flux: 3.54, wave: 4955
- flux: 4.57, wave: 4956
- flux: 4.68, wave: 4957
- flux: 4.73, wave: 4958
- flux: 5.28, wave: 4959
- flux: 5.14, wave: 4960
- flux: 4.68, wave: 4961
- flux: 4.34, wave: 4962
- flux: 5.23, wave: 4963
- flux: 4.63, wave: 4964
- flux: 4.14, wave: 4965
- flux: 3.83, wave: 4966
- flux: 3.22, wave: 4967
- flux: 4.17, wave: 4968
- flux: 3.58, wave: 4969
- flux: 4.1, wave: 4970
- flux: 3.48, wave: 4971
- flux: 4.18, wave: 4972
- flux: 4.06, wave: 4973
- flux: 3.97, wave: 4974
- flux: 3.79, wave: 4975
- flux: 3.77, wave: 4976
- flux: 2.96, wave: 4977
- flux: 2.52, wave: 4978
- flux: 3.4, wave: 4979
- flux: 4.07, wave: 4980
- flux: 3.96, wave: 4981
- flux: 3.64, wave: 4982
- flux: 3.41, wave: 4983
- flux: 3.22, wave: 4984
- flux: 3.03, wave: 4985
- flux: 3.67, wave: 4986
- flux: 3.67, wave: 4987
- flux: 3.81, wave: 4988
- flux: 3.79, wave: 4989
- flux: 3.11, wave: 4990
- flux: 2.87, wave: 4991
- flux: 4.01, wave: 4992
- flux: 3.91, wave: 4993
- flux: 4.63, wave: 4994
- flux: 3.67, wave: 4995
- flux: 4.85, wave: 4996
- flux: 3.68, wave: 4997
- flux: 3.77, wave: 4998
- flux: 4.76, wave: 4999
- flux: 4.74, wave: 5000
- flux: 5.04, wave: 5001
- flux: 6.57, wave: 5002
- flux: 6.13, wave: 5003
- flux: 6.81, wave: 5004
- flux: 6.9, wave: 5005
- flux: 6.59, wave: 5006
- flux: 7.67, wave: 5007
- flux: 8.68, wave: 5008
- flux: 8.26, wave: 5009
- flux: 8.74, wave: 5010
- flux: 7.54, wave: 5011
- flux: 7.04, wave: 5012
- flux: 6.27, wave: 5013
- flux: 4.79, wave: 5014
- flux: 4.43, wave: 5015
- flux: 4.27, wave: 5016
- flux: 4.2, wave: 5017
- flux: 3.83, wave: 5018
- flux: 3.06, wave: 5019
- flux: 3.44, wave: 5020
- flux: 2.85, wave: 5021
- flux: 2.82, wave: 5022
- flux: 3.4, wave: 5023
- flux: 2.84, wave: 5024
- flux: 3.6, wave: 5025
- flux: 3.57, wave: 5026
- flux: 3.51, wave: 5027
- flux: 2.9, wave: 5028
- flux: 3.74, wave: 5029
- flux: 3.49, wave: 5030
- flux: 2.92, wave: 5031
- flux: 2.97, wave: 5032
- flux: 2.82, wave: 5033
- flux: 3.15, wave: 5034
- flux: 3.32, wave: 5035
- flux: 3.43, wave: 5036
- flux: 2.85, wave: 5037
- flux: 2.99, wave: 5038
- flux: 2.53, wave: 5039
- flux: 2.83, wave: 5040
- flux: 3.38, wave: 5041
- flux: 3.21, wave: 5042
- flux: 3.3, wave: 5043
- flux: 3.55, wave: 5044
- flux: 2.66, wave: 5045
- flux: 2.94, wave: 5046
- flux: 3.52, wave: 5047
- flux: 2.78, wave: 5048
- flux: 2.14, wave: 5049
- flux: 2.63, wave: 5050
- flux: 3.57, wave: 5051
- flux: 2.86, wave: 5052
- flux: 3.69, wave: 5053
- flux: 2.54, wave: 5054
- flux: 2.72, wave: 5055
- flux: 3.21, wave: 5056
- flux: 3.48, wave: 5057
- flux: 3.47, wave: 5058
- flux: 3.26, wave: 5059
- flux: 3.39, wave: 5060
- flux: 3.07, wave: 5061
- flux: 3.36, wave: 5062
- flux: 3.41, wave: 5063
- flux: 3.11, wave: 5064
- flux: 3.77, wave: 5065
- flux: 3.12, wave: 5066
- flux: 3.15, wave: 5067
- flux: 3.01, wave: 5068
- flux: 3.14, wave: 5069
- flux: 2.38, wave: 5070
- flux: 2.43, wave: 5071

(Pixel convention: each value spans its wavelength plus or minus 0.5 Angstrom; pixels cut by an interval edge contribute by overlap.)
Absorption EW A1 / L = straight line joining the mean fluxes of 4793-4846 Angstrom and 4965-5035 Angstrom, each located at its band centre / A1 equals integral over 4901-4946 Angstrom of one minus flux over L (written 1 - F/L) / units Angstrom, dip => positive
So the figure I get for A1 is 6.5 Angstrom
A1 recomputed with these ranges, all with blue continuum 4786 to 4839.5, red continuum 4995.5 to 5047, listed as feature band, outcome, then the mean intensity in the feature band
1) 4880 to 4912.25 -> 5.6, 3.02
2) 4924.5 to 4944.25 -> 2.6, 3.37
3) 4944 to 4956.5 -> 0.2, 3.9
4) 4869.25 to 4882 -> 1.5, 3.12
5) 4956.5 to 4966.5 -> -1.6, 4.67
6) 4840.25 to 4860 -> 0.1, 3.39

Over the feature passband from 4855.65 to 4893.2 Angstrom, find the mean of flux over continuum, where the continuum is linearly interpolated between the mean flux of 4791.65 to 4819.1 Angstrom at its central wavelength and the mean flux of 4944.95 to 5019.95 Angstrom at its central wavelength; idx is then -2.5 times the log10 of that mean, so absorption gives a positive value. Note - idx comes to 0.11 mag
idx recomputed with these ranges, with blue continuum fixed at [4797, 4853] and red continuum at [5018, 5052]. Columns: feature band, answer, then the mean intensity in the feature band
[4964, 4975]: -0.234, 3.9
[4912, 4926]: -0.040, 3.29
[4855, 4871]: -0.225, 3.93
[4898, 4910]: 0.092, 2.92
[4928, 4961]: -0.201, 3.8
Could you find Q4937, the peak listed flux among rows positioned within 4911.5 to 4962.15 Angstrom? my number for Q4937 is 5.28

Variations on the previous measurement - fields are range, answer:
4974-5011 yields 8.74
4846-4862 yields 5.72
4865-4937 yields 4.91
